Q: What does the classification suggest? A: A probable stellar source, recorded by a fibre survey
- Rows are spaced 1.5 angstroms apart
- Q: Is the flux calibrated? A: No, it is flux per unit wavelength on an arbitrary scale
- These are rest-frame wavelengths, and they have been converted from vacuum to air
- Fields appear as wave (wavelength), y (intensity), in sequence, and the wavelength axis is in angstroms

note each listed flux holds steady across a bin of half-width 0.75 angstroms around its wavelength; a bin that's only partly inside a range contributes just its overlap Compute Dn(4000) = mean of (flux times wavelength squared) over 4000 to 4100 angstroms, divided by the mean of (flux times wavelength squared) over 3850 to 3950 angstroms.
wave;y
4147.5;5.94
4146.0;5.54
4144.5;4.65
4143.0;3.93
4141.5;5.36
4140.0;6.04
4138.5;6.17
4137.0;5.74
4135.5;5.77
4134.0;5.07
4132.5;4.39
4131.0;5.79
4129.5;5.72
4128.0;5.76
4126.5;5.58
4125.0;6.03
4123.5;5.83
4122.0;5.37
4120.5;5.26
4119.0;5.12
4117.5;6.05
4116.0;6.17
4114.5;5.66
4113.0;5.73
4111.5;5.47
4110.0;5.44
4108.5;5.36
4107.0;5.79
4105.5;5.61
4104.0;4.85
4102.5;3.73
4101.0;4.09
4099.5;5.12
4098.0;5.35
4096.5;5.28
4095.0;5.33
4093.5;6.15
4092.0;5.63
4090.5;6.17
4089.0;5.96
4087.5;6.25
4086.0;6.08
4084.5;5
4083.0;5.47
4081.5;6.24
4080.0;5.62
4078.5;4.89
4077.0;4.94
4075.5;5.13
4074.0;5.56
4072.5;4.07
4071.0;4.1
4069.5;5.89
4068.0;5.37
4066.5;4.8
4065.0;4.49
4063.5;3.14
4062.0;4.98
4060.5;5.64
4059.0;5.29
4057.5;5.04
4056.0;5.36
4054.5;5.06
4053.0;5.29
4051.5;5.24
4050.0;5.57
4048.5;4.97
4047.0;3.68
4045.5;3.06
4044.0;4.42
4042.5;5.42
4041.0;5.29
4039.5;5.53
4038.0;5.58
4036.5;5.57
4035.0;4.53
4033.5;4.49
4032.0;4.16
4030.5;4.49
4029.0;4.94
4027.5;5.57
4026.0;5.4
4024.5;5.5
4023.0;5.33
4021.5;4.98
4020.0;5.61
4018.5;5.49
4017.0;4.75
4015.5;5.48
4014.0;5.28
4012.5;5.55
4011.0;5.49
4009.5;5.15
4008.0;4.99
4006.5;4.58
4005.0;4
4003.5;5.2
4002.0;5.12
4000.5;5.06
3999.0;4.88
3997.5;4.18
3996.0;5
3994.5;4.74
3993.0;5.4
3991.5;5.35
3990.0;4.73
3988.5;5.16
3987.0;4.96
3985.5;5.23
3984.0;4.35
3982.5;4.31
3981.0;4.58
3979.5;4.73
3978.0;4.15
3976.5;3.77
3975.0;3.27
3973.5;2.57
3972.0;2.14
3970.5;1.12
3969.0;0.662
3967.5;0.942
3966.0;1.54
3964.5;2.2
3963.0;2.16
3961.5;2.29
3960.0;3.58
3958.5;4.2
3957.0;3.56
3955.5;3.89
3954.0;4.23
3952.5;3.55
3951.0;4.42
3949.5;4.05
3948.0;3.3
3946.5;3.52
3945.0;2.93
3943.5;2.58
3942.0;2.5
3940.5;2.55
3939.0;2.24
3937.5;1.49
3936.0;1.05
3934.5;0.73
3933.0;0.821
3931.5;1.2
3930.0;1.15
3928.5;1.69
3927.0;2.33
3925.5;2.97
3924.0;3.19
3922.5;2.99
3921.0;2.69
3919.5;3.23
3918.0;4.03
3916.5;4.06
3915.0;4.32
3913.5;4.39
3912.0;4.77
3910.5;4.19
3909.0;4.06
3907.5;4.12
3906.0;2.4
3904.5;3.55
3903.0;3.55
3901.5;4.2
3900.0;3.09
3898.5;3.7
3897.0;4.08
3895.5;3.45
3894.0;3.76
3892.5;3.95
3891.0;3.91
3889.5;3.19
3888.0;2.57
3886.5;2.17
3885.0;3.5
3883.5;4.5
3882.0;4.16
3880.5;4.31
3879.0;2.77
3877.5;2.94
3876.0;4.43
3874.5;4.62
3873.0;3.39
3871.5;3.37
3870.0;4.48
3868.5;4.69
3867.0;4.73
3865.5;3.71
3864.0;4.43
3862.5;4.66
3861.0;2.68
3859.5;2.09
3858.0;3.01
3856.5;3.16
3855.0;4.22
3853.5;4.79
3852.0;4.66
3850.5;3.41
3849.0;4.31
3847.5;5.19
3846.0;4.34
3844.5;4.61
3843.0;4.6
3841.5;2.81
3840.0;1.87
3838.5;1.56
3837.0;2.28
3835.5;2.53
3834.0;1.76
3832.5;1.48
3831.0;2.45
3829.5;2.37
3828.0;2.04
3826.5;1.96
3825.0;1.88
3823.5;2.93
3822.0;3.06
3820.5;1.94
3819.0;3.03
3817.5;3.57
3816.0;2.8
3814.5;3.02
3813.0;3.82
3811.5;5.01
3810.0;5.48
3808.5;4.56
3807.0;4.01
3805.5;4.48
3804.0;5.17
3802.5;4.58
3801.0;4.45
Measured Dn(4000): 1.7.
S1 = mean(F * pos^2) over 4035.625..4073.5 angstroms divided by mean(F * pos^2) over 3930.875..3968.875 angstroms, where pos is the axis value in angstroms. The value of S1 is 2.00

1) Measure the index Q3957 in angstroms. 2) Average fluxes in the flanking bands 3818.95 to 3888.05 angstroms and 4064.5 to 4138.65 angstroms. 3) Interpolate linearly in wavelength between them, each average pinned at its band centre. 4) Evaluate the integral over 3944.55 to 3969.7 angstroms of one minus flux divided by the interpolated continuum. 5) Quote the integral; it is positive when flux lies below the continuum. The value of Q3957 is 7.1 angstroms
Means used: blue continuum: 3.34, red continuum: 5.41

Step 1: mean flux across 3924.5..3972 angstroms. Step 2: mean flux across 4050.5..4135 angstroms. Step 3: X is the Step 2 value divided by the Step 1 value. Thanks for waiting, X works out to 2.19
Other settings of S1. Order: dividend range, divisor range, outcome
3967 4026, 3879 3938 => 1.48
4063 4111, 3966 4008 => 1.35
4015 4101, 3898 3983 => 1.82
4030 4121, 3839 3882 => 1.49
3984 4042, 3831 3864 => 1.65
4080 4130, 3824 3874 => 1.89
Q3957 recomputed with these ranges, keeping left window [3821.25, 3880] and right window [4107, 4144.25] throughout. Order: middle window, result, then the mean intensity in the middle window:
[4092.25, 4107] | 0.6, 5.11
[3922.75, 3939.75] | 9.5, 1.75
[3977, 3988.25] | -0.6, 4.62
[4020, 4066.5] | -0.7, 4.94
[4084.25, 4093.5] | -1.2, 5.92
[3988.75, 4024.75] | -3.8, 5.07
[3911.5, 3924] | 0.4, 3.75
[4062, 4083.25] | 0.6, 4.97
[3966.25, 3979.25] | 5.8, 2.39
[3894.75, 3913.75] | -0.1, 3.8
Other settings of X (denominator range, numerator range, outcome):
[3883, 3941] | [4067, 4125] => 1.76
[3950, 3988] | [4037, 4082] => 1.50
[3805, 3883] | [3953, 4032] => 1.23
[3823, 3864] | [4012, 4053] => 1.61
